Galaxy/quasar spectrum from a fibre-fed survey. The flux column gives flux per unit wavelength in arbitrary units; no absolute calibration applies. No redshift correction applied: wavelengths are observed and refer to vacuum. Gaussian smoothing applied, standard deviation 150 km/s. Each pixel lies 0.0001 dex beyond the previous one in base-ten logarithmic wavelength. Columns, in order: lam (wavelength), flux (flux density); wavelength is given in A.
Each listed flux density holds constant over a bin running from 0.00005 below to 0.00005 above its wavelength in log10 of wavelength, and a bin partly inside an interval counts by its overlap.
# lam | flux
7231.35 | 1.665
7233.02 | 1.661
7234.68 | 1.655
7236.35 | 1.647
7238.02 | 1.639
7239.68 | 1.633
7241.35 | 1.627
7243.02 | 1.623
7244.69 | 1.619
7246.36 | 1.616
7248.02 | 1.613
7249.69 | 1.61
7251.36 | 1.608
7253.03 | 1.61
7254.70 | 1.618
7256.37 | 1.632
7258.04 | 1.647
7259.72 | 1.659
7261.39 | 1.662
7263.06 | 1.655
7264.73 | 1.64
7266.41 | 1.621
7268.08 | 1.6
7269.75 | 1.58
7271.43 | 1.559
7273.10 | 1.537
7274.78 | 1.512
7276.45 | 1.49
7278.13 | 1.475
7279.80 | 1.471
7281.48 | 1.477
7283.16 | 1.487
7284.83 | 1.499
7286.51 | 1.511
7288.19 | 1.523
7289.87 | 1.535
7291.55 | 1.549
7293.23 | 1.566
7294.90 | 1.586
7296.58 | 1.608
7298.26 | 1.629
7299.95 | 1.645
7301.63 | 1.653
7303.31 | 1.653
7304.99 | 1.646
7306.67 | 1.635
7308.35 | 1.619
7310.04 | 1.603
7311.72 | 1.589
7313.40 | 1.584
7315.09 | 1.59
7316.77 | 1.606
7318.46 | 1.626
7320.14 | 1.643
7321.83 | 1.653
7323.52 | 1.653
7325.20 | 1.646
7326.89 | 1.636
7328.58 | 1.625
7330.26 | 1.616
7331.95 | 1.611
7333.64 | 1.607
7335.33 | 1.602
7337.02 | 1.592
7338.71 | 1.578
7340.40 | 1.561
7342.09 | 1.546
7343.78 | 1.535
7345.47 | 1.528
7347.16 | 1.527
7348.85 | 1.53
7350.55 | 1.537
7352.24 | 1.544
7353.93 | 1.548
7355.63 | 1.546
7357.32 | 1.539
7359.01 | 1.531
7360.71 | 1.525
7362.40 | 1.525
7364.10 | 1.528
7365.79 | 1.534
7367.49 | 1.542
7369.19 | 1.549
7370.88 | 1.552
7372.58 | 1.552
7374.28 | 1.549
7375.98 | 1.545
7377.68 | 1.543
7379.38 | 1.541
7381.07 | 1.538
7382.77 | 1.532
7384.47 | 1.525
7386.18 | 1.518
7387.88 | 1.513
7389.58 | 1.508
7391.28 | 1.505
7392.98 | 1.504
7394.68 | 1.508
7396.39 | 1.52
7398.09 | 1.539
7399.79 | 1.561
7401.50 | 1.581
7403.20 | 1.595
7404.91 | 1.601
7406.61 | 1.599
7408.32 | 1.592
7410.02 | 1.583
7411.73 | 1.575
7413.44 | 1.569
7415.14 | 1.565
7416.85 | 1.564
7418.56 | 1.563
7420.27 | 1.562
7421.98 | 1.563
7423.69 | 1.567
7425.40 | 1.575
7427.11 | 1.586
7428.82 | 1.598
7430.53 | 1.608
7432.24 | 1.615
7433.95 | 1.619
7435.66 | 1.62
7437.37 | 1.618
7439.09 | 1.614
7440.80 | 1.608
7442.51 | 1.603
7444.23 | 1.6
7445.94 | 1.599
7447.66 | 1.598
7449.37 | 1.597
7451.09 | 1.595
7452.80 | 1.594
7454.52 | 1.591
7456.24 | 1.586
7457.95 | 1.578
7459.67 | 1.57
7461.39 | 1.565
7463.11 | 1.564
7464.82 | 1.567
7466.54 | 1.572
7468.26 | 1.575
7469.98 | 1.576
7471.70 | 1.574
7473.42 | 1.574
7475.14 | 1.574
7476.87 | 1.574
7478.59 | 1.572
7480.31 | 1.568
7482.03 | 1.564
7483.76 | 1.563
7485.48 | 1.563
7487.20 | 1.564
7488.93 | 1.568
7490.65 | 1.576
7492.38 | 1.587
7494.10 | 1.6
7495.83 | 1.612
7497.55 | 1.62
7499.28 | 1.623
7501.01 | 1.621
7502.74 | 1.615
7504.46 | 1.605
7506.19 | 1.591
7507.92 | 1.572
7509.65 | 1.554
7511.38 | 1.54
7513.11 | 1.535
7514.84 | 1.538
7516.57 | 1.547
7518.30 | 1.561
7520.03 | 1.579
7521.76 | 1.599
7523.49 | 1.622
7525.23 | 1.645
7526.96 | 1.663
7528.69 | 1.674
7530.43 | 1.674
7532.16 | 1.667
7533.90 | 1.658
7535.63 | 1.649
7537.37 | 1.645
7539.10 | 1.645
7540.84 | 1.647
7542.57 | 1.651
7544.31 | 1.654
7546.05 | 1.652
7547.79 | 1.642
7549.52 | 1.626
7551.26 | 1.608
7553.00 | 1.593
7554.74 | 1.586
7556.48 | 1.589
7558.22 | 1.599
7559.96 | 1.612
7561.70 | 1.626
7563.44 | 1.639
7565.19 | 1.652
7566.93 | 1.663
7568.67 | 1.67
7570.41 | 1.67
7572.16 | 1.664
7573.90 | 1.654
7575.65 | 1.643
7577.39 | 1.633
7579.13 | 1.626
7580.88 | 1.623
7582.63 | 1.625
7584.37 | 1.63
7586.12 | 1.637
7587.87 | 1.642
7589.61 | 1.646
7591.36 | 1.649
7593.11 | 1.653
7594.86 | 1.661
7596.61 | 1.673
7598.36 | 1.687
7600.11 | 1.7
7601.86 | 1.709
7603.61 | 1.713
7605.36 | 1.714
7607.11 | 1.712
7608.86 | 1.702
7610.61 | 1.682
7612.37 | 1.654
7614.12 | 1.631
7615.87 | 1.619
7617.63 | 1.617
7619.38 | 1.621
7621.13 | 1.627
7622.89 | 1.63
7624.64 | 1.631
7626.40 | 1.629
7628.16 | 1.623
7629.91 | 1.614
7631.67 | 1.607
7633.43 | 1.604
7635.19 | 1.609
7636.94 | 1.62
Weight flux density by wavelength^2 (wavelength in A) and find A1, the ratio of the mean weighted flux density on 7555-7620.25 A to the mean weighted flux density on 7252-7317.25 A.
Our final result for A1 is 1.13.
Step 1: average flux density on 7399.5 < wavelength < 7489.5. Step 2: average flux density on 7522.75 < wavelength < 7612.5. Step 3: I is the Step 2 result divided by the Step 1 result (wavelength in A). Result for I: 1.04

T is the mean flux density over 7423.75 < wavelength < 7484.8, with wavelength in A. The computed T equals 1.59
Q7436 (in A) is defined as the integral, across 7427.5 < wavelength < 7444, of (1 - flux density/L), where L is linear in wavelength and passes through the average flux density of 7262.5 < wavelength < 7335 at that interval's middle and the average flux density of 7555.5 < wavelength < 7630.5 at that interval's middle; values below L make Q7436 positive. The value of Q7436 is 0.1 A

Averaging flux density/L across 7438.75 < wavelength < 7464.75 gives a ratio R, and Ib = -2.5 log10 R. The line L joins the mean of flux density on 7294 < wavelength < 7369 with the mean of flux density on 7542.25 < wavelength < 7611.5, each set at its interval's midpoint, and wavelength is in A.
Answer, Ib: 0.02 mag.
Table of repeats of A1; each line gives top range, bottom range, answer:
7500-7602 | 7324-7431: 1.09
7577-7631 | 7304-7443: 1.12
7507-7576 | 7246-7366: 1.09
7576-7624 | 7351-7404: 1.14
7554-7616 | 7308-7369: 1.12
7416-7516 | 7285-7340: 1.03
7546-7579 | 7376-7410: 1.11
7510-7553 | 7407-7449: 1.05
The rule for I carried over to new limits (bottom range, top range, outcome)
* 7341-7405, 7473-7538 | 1.04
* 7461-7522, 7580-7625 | 1.05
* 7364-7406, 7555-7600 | 1.07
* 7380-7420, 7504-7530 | 1.02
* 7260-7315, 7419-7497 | 1.01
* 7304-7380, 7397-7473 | 1.01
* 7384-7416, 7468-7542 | 1.03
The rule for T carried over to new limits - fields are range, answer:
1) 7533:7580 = 1.64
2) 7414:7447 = 1.59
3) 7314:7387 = 1.57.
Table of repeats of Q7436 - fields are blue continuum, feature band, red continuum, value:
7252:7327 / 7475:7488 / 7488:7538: 0.3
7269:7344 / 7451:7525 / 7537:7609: 2.2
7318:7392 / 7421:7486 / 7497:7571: 0.3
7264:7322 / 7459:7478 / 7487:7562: 0.4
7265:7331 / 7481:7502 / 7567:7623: 0.6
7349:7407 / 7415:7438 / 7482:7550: -0.3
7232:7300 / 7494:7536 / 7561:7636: 0.7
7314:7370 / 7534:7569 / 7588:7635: 0.1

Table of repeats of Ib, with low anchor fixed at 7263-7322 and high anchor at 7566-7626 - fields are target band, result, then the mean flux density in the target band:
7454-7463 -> 0.03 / 1.58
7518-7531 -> 0.01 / 1.63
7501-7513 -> 0.04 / 1.58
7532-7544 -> -0.01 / 1.65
